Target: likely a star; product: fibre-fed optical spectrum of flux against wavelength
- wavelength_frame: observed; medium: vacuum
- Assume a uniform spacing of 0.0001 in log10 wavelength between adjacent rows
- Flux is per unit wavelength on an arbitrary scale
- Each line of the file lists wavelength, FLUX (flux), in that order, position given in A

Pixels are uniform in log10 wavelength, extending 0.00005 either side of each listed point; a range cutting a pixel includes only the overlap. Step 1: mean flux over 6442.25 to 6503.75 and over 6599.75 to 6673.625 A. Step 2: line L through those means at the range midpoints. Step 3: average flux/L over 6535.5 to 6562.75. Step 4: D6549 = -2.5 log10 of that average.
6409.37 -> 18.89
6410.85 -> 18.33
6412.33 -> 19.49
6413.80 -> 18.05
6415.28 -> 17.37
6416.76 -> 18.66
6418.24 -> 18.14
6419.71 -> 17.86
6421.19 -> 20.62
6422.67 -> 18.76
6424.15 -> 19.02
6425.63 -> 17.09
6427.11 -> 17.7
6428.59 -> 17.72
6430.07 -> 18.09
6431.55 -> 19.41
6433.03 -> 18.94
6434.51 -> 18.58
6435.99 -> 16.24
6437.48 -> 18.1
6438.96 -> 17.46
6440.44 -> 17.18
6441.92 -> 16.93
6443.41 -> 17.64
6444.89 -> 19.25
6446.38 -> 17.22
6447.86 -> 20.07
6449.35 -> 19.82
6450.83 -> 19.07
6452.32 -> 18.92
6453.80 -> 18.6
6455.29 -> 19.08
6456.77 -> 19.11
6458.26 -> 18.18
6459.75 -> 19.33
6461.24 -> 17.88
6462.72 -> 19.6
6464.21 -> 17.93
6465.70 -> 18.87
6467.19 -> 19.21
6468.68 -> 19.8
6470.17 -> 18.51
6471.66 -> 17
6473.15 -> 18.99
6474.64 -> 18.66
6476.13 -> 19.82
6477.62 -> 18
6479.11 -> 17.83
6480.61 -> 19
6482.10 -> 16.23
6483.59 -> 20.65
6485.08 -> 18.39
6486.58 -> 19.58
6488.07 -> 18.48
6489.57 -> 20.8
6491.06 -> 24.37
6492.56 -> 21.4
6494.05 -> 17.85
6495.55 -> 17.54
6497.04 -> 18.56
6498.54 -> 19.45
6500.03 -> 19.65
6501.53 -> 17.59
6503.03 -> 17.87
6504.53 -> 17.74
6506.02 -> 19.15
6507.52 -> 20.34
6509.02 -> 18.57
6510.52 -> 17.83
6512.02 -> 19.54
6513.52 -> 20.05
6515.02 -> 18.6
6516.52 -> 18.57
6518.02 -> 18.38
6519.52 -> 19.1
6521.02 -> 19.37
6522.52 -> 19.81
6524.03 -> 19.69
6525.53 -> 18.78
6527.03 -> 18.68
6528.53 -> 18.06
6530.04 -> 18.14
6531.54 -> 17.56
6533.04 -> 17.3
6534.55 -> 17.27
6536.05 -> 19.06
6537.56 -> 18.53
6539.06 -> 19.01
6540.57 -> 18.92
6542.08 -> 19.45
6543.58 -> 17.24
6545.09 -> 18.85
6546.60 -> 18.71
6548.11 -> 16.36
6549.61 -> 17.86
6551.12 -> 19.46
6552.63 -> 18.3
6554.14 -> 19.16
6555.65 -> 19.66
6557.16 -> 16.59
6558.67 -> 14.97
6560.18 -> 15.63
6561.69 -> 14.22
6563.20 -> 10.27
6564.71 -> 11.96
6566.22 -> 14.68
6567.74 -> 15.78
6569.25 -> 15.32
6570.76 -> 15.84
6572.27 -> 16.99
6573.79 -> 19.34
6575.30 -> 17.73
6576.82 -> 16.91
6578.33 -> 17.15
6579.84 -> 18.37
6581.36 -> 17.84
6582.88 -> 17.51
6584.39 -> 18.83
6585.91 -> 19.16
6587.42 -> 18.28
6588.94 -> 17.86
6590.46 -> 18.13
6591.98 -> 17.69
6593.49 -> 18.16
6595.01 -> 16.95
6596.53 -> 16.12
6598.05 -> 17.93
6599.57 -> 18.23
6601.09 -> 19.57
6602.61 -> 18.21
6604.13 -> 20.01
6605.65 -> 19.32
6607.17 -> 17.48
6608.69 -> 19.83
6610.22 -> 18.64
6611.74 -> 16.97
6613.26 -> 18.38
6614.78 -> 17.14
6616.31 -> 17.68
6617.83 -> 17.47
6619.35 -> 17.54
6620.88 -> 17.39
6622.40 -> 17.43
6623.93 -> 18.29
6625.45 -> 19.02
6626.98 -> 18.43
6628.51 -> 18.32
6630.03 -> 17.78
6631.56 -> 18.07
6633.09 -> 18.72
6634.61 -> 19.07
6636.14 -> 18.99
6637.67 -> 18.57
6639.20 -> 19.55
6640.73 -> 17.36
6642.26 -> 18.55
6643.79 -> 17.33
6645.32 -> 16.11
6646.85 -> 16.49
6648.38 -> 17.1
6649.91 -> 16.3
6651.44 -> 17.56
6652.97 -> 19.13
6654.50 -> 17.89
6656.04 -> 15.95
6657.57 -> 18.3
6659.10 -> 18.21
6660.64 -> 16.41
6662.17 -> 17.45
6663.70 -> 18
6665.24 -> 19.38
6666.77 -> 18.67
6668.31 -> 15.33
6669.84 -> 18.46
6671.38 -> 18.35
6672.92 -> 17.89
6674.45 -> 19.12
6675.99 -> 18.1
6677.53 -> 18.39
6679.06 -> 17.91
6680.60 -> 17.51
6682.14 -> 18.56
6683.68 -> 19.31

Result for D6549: 0.04 mag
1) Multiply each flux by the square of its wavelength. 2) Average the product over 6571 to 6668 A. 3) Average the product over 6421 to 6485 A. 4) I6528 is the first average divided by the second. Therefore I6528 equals 1.02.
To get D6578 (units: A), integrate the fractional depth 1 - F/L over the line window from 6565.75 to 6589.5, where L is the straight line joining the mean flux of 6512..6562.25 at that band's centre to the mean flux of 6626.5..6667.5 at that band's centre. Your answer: 0.98 A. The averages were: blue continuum 18.3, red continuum 17.9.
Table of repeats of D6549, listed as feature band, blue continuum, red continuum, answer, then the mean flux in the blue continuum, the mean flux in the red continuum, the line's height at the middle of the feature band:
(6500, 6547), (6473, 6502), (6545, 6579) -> -0.05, 19.2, 16.6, 17.9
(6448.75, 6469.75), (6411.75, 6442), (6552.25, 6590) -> -0.06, 18.2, 16.7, 17.9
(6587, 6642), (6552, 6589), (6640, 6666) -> -0.06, 16.7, 17.5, 17.1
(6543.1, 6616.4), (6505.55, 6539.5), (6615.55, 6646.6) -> 0.06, 18.8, 18.1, 18.4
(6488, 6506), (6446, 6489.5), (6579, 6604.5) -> -0.04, 18.8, 18.1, 18.6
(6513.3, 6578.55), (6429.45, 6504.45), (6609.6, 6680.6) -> 0.05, 18.7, 17.9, 18.4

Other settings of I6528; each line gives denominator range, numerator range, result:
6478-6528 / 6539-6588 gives 0.92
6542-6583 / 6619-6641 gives 1.11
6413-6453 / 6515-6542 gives 1.05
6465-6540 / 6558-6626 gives 0.94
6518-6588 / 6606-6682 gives 1.05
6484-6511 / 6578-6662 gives 0.97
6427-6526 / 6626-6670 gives 1.00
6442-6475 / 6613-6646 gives 1.02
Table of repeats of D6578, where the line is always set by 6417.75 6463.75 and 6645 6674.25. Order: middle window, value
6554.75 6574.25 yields 2.7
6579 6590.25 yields -0.2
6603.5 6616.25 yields -0.5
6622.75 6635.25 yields -0.5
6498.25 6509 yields -0.3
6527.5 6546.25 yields -0.2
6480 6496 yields -1.1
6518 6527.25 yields -0.6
